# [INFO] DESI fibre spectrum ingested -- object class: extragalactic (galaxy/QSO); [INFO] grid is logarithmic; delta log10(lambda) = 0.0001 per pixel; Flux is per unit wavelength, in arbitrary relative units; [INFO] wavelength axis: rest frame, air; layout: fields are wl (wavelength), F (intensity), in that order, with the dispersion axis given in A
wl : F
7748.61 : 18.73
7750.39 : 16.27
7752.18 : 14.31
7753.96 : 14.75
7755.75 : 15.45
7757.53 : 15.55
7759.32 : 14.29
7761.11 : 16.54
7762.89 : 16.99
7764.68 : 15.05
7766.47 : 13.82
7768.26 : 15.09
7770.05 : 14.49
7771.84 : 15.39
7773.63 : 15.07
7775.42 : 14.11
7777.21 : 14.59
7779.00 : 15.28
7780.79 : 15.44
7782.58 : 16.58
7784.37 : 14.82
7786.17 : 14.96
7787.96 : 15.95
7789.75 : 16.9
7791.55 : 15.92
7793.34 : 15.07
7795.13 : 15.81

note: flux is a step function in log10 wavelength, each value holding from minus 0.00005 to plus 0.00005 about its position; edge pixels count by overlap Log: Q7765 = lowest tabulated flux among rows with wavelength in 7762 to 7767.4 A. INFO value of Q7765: 13.82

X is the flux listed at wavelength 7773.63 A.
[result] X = 15.07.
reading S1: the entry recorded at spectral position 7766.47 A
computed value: 13.82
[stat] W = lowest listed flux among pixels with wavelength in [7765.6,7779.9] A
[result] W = 13.82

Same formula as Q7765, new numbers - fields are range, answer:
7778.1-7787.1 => 14.82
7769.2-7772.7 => 14.49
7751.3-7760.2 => 14.29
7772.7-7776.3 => 14.11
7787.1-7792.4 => 15.92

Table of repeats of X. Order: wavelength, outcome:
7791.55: 15.92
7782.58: 16.58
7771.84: 15.39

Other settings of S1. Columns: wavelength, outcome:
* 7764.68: 15.05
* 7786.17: 14.96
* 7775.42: 14.11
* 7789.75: 16.9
